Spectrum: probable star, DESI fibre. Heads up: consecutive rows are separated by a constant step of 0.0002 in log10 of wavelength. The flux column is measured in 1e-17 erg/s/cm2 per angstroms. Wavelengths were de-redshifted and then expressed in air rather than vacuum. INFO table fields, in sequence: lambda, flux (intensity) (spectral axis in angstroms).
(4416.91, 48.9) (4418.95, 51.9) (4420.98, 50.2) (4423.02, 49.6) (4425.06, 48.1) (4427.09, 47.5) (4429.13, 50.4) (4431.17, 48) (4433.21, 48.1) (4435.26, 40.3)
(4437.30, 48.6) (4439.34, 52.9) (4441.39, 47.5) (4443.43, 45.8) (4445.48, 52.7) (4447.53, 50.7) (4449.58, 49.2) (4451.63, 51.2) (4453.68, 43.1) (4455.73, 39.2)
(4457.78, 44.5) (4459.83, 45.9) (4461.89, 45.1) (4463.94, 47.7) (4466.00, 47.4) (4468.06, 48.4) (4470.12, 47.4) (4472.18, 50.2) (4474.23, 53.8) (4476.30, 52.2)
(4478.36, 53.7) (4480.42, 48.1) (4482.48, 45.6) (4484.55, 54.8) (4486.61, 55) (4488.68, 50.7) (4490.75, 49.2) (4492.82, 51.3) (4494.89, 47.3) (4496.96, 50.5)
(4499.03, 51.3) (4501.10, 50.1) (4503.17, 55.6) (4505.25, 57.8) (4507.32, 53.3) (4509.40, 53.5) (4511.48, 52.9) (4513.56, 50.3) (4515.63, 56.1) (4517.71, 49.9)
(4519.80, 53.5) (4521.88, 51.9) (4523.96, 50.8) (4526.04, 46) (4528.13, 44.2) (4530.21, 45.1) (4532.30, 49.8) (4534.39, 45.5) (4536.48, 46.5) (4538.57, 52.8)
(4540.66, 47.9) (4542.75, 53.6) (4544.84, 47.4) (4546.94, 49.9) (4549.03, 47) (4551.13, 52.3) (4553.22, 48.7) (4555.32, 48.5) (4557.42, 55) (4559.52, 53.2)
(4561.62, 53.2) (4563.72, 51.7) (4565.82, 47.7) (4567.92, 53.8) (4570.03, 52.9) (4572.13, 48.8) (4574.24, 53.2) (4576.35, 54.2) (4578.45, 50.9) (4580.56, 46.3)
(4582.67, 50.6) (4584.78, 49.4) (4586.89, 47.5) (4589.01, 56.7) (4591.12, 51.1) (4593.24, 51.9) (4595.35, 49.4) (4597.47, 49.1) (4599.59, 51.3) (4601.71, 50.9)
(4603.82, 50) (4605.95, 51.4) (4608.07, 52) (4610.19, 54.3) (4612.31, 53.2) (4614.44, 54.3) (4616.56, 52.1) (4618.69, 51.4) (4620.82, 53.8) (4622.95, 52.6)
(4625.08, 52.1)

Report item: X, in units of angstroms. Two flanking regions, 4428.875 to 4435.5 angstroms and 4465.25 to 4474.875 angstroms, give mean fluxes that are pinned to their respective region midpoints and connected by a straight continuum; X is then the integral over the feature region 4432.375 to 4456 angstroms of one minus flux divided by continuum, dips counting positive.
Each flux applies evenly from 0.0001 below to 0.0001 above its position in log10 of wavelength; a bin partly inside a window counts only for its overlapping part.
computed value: 0.0 angstroms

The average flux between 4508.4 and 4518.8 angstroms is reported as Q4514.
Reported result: 52.5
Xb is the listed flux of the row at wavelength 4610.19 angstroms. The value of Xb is 54.3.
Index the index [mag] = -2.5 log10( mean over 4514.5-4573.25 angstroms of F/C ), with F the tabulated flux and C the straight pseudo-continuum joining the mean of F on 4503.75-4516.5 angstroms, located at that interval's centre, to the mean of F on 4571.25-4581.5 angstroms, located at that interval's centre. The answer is 0.046 mag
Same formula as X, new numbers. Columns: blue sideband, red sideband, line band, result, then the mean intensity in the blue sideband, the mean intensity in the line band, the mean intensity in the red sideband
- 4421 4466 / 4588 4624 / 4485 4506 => -1.25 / 47.5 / 51.9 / 52.1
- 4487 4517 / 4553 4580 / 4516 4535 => 1.15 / 52.2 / 48.8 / 51.7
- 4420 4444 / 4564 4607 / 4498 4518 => -1.50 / 48.1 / 53.2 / 50.9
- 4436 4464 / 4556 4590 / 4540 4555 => 0.33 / 47.4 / 49.5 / 51.5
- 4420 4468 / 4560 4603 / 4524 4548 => 0.83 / 47.6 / 48.2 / 51.1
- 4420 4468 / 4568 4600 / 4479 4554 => -1.77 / 47.6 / 50.5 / 51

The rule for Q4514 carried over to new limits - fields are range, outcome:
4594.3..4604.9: 50.1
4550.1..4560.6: 51.6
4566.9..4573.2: 51.8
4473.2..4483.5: 50.7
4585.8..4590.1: 52.1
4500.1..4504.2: 52.9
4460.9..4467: 46.8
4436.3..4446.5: 49.5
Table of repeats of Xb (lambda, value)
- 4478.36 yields 53.7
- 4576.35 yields 54.2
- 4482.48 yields 45.6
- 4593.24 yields 51.9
